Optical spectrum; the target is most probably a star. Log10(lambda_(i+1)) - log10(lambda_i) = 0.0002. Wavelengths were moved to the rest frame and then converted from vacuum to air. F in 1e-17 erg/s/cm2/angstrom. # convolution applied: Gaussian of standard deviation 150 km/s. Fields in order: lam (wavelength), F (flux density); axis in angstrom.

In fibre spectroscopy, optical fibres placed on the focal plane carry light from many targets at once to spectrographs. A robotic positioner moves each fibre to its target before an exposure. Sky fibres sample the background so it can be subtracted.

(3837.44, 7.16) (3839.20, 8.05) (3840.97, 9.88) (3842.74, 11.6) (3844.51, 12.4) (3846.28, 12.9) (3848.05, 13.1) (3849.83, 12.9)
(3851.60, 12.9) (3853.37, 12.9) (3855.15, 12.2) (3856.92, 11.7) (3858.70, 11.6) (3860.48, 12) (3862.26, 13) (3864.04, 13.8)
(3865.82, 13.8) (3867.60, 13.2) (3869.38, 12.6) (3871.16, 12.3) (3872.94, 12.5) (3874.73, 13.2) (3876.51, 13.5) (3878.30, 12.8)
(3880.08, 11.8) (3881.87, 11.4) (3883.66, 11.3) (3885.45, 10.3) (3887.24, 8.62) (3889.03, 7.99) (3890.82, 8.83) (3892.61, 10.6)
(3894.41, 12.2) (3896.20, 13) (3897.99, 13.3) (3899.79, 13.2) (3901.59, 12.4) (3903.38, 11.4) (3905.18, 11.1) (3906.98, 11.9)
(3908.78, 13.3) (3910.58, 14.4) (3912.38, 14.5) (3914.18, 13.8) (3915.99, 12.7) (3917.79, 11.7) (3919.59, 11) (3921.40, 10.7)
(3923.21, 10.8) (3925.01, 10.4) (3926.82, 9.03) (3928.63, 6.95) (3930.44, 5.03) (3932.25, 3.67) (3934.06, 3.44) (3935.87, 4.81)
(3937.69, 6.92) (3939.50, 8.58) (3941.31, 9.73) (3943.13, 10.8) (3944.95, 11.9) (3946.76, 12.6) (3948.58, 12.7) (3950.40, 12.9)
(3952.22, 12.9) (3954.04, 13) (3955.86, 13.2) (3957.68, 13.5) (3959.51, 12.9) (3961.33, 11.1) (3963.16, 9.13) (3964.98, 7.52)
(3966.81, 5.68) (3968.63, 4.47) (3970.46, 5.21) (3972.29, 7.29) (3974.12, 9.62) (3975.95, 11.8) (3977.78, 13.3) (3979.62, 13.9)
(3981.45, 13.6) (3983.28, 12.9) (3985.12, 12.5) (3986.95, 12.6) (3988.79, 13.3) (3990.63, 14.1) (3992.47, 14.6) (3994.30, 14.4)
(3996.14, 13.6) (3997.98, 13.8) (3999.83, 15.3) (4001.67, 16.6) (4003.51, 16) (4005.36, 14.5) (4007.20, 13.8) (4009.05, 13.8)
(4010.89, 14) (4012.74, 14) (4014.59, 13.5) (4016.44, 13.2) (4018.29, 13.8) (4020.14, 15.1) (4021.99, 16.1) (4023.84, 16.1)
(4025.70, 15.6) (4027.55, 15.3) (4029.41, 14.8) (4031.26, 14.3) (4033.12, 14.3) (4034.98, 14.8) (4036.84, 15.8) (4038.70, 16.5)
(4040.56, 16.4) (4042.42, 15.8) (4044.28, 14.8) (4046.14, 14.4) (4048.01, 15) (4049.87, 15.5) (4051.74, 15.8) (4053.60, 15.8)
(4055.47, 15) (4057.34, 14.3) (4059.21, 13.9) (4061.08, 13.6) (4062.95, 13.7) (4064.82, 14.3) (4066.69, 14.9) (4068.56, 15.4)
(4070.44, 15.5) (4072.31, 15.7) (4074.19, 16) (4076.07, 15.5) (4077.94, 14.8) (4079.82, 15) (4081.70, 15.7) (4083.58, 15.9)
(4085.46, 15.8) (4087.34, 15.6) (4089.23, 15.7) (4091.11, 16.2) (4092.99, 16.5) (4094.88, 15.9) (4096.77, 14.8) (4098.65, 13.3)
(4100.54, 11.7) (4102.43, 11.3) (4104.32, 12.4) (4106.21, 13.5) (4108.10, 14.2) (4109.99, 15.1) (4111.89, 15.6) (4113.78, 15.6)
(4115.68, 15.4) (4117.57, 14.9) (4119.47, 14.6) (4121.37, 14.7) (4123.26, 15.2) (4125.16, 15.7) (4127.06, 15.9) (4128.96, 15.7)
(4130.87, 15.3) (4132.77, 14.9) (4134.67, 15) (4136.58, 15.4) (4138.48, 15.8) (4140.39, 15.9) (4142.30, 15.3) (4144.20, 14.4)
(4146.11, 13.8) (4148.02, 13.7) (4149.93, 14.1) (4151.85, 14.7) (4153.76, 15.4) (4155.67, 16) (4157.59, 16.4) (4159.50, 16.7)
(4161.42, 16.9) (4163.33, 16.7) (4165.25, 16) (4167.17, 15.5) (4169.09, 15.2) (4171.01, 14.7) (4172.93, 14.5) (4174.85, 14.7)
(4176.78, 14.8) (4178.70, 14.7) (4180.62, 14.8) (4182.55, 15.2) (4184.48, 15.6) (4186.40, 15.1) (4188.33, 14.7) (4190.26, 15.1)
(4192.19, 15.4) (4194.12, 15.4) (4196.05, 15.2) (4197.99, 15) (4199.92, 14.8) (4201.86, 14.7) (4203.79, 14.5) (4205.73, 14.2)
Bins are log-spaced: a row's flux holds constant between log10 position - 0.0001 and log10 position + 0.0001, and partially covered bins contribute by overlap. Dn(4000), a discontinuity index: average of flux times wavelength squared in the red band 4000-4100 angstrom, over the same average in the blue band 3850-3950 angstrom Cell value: 1.5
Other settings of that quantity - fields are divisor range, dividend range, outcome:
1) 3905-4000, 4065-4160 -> 1.49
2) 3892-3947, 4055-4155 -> 1.56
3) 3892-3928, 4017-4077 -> 1.34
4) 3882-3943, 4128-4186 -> 1.68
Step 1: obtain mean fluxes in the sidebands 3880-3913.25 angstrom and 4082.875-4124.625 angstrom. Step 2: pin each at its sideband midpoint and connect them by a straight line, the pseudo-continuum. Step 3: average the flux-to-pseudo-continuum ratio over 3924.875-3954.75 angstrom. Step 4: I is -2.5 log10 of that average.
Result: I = 0.33 mag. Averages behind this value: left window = 11.7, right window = 14.7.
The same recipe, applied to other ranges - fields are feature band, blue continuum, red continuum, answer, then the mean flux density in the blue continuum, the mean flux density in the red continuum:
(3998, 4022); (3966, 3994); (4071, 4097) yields -0.17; 11.1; 15.7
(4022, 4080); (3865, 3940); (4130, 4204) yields -0.14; 10.8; 15.2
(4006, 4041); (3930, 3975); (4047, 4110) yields -0.19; 9.19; 14.8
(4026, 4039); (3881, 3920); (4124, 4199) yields -0.12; 11.8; 15.3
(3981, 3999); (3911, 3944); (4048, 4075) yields -0.14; 9.21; 15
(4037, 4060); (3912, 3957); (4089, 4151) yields -0.18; 10.1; 14.8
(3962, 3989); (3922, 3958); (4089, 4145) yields 0.06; 9.6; 14.9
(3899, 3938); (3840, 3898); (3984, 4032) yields 0.25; 12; 14.4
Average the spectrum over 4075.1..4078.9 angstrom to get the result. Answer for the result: 15.2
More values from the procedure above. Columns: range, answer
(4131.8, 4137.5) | 15.1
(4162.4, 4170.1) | 15.8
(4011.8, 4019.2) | 13.6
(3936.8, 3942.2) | 8.42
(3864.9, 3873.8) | 12.9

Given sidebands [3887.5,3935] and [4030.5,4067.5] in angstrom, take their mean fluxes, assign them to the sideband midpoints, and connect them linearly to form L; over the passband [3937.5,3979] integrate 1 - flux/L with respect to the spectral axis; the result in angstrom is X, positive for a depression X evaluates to 5.8 angstrom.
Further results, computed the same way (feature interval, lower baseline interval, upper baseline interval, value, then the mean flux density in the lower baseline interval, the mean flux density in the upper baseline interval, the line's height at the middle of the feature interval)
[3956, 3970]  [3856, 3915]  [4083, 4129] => 4.1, 12.2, 14.8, 13.1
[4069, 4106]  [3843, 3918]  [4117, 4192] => -1.0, 12.3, 15.2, 14.5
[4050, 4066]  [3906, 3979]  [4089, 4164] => -1.7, 10.1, 15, 13.2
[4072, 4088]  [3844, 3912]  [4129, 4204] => -1.4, 12.2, 15.2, 14.3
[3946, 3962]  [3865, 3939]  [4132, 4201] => -1.5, 10.9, 15.2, 11.7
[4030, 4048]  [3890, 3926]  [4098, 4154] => -2.1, 12.1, 14.6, 13.6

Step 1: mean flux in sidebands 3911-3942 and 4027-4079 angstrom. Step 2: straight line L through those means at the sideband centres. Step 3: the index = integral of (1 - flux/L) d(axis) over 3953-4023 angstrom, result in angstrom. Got -2.9 angstrom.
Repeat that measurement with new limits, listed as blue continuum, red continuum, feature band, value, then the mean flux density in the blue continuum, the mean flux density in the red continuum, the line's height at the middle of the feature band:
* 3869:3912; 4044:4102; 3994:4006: -1.03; 11.9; 15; 13.7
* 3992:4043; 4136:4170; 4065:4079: -0.23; 14.8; 15.4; 15.1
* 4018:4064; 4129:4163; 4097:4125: 1.96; 15.1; 15.3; 15.2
